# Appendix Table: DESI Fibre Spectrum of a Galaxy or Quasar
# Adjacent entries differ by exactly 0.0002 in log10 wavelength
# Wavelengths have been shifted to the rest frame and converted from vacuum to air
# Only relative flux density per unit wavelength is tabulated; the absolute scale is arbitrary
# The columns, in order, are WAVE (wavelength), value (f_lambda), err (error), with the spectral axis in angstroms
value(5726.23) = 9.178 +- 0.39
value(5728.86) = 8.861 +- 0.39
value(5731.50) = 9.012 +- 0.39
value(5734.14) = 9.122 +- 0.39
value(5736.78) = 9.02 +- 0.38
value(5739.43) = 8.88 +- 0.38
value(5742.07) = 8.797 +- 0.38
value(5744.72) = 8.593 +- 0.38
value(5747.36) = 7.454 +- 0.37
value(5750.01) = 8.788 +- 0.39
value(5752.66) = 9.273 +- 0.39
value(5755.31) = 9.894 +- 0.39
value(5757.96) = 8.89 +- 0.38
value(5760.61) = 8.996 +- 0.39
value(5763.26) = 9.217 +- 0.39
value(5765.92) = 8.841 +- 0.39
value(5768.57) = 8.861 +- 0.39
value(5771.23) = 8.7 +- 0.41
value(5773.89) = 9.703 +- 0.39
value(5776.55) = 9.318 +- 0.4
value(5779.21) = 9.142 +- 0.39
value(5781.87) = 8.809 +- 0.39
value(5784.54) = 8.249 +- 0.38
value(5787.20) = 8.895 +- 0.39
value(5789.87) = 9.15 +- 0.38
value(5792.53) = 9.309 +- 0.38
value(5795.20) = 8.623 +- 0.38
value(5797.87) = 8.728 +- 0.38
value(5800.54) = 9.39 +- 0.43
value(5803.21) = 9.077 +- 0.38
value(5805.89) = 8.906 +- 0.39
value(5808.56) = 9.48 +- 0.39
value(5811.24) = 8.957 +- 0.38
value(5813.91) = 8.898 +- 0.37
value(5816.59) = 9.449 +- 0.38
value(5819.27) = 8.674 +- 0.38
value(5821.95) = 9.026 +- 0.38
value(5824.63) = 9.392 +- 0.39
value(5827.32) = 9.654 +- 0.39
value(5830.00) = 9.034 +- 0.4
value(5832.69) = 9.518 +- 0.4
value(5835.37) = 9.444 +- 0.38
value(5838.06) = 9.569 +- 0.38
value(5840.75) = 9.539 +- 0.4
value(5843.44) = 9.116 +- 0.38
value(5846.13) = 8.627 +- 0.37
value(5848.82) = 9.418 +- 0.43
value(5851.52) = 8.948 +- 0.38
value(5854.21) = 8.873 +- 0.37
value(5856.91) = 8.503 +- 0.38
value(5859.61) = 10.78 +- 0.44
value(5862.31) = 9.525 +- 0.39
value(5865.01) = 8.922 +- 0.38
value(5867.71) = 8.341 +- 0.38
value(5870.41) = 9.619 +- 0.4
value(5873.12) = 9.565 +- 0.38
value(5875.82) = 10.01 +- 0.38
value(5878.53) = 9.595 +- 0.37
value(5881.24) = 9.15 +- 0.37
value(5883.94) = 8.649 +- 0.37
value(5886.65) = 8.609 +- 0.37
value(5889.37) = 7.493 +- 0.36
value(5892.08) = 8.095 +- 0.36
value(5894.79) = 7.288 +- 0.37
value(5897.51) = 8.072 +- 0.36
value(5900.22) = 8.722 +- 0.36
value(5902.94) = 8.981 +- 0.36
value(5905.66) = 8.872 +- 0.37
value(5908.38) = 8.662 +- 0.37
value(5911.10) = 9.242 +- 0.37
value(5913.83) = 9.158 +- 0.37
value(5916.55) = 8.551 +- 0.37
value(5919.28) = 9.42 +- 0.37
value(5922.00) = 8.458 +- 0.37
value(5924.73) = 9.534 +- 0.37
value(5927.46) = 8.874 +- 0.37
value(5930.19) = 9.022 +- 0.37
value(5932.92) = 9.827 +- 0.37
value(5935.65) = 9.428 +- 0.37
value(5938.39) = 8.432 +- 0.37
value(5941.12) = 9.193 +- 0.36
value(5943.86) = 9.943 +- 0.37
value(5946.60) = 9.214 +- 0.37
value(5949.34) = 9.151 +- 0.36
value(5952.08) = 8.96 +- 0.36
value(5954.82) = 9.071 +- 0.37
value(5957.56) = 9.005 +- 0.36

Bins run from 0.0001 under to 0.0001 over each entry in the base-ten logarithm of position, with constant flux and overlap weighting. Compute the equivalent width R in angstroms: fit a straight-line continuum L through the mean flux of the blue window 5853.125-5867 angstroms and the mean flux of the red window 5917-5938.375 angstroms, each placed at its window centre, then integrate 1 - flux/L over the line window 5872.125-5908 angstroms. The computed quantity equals 2.1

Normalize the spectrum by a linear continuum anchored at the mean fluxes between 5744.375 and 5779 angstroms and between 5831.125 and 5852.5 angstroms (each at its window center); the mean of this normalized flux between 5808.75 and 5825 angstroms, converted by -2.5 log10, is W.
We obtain 0.01 mag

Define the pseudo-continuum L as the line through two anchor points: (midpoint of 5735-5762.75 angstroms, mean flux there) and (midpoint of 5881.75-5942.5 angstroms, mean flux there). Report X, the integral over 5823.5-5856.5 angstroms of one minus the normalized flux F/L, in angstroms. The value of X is -1.6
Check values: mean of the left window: 8.87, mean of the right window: 8.76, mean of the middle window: 9.24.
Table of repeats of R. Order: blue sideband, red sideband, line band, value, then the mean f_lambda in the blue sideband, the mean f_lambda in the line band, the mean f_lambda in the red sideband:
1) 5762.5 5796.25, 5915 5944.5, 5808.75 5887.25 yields -1.54 angstroms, 8.98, 9.23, 9.13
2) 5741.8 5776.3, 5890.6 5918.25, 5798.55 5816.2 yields -0.61 angstroms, 8.94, 9.12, 8.57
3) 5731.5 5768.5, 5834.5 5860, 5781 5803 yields 0.34 angstroms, 8.91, 8.91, 9.22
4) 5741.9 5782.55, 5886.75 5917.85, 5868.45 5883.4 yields -1.61 angstroms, 8.96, 9.49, 8.47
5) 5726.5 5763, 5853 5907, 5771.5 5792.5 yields -0.32 angstroms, 8.91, 9.04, 8.88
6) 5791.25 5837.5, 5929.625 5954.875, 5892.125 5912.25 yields 1.53 angstroms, 9.16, 8.51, 9.24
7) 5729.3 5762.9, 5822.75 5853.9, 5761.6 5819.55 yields 0.38 angstroms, 8.9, 9.02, 9.28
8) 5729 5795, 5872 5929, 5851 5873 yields -0.93 angstroms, 8.95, 9.22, 8.81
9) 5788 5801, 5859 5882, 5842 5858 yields 0.72 angstroms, 9.01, 8.92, 9.47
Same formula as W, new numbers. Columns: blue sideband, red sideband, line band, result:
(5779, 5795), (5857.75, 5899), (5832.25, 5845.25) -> -0.060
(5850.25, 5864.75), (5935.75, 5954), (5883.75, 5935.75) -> 0.058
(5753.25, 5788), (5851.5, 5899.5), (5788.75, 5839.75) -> -0.023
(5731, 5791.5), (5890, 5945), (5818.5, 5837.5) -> -0.044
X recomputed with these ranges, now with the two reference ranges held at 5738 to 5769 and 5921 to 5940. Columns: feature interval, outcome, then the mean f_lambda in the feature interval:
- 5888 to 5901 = 1.7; 7.9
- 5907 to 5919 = 0.2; 8.95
